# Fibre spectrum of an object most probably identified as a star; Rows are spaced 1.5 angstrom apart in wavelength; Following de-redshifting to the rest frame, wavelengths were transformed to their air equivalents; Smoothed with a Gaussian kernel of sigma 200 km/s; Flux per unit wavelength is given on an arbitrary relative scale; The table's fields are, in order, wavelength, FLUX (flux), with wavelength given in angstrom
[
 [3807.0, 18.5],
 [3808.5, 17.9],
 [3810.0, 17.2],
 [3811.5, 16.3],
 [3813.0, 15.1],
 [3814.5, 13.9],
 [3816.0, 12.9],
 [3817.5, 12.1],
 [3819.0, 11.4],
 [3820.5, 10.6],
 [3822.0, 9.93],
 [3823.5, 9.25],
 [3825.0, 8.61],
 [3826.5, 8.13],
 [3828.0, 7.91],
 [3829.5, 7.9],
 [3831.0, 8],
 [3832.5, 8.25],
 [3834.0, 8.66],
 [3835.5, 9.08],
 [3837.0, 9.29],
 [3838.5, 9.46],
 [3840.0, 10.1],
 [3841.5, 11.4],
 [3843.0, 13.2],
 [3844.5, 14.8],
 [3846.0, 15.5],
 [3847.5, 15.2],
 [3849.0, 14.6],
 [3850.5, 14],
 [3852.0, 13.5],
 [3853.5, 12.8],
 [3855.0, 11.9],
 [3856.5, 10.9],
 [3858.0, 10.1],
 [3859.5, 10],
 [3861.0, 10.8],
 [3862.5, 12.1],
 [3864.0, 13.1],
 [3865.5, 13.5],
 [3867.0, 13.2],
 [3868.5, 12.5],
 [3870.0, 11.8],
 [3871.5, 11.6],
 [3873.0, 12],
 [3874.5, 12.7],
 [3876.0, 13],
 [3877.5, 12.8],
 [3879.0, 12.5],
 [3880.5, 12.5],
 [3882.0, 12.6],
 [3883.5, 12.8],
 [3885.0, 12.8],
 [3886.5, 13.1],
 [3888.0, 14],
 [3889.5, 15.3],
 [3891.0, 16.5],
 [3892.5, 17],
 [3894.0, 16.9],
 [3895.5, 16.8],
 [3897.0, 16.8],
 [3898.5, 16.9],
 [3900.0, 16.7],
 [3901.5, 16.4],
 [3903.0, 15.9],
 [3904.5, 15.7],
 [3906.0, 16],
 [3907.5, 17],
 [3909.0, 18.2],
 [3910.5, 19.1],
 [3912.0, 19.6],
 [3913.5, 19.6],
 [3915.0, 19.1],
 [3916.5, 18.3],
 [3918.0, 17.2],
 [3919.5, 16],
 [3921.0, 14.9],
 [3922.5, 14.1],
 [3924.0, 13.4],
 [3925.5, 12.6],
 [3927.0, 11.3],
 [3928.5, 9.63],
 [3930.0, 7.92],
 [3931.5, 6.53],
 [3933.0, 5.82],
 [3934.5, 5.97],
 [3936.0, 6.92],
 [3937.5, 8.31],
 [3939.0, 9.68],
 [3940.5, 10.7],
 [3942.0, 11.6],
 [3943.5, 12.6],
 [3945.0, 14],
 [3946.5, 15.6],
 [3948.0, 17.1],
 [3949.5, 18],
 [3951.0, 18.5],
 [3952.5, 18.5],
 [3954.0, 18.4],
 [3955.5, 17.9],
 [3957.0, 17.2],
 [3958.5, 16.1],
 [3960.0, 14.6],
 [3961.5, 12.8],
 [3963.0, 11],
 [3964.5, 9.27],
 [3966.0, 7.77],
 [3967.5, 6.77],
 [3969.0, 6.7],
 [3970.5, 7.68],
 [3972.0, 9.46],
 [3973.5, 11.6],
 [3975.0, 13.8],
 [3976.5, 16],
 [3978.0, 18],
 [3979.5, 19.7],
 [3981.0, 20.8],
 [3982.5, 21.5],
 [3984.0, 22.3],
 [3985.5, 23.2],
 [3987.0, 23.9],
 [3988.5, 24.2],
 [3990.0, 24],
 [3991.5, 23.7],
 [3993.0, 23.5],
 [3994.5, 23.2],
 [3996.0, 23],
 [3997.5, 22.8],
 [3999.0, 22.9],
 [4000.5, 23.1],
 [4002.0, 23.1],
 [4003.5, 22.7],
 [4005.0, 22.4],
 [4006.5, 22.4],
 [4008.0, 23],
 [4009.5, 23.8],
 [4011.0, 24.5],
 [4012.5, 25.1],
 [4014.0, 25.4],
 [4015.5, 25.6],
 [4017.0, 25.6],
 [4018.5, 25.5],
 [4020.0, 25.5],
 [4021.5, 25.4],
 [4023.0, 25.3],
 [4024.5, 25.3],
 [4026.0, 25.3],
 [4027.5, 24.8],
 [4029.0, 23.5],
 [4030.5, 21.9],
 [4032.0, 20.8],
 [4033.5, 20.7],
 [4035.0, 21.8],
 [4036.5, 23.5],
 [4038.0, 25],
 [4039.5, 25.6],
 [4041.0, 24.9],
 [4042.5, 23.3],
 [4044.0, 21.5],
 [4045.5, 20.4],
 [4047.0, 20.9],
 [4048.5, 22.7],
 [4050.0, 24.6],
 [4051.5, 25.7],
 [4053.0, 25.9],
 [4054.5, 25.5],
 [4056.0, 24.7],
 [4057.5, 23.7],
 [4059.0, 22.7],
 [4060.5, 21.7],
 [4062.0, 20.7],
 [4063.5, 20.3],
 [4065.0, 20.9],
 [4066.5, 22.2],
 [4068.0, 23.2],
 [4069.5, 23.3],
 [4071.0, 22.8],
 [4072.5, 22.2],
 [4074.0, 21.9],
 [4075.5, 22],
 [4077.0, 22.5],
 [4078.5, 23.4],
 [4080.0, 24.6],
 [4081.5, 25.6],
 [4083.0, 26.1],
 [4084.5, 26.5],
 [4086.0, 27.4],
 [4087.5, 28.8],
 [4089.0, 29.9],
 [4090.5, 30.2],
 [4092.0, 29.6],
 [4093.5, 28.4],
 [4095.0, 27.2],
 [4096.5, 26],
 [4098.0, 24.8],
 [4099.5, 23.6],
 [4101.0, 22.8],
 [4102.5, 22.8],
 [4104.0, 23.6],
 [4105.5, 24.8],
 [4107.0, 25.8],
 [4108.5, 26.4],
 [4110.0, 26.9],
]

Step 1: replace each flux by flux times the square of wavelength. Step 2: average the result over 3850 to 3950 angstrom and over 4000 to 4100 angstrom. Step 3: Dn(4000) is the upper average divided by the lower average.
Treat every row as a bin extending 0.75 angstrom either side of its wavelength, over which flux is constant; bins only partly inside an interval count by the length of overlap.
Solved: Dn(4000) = 1.92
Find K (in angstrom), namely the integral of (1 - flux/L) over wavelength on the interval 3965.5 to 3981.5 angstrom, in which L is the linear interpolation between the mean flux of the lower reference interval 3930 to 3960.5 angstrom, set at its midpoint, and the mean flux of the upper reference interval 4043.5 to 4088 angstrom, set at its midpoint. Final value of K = 3.20 angstrom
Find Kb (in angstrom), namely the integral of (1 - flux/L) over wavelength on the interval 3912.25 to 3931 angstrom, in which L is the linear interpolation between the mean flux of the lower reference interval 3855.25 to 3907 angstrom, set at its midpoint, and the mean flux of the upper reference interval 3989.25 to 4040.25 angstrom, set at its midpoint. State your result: 2.4 angstrom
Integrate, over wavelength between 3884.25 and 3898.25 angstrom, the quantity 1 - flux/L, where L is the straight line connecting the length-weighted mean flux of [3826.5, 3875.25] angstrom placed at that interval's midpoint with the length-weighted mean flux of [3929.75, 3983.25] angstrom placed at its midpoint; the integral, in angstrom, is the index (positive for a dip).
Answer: -4.01 angstrom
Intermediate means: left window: 11.5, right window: 13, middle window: 15.5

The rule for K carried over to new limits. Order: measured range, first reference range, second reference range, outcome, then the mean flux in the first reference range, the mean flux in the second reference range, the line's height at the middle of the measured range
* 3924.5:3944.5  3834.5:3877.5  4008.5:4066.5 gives 9.15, 12.2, 23.7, 17.2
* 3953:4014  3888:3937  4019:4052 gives 4.06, 14.6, 23.6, 19.8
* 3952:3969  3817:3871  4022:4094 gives 4.52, 11.2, 24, 18.2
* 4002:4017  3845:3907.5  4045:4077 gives -2.69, 13.8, 22.8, 20.3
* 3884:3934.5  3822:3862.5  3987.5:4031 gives 3.31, 10.9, 24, 16.2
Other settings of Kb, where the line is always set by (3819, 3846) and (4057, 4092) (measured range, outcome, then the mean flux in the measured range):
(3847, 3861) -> -1.6 angstrom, 12.4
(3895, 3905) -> -1.9 angstrom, 16.5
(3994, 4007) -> -2.0 angstrom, 22.8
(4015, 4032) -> -2.9 angstrom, 24.7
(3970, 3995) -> -0.6 angstrom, 19.3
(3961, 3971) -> 5.0 angstrom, 8.79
